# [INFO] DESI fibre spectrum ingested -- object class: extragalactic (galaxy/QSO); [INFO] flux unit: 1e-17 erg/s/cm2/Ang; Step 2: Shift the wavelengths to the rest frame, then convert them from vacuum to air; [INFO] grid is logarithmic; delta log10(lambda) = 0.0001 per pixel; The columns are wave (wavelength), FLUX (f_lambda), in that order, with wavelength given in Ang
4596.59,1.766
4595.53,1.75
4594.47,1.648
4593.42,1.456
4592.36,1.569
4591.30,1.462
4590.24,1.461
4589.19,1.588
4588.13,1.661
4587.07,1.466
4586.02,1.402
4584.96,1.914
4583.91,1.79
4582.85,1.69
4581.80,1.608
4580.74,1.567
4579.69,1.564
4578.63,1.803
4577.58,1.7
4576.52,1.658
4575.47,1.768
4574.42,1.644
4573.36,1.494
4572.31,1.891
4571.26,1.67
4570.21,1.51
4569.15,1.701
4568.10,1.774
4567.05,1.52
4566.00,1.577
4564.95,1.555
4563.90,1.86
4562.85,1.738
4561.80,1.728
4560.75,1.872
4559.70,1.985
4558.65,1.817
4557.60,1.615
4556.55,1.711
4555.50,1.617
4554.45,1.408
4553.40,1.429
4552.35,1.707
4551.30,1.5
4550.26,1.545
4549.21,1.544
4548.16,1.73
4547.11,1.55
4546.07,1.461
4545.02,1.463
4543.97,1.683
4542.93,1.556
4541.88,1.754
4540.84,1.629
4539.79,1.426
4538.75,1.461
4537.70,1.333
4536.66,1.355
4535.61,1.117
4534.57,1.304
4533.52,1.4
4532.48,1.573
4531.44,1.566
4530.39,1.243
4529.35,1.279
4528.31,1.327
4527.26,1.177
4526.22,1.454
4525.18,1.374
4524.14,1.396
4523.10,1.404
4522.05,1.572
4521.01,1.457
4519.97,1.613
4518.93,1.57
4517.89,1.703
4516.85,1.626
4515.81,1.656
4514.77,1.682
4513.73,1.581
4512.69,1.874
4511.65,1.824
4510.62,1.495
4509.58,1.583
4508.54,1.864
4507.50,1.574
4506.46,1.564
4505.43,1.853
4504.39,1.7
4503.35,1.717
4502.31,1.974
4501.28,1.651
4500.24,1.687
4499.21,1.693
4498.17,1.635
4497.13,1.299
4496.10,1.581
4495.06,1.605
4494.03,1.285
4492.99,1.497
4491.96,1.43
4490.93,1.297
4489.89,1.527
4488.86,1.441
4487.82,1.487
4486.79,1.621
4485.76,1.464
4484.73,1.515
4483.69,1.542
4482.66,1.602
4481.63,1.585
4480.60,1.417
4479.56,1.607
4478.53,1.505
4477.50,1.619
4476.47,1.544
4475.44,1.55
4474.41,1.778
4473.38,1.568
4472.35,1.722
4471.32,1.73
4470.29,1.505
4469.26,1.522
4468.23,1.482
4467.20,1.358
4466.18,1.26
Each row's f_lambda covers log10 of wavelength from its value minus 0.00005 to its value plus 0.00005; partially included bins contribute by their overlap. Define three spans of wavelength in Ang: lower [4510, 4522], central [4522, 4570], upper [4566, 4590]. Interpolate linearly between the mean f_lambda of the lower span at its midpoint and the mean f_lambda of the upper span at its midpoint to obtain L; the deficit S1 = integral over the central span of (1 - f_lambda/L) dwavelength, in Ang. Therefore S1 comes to 3.1 Ang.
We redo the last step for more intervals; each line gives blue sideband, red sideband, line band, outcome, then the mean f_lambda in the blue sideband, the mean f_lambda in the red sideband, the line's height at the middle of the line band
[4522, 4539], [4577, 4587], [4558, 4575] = -1.49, 1.36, 1.66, 1.57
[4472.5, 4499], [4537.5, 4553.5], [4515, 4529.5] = 0.59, 1.52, 1.56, 1.54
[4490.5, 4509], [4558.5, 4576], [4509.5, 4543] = 3.11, 1.61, 1.71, 1.65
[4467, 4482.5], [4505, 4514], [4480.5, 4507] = 1.16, 1.57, 1.69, 1.64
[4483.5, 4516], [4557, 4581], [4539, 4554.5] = 0.97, 1.6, 1.7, 1.67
